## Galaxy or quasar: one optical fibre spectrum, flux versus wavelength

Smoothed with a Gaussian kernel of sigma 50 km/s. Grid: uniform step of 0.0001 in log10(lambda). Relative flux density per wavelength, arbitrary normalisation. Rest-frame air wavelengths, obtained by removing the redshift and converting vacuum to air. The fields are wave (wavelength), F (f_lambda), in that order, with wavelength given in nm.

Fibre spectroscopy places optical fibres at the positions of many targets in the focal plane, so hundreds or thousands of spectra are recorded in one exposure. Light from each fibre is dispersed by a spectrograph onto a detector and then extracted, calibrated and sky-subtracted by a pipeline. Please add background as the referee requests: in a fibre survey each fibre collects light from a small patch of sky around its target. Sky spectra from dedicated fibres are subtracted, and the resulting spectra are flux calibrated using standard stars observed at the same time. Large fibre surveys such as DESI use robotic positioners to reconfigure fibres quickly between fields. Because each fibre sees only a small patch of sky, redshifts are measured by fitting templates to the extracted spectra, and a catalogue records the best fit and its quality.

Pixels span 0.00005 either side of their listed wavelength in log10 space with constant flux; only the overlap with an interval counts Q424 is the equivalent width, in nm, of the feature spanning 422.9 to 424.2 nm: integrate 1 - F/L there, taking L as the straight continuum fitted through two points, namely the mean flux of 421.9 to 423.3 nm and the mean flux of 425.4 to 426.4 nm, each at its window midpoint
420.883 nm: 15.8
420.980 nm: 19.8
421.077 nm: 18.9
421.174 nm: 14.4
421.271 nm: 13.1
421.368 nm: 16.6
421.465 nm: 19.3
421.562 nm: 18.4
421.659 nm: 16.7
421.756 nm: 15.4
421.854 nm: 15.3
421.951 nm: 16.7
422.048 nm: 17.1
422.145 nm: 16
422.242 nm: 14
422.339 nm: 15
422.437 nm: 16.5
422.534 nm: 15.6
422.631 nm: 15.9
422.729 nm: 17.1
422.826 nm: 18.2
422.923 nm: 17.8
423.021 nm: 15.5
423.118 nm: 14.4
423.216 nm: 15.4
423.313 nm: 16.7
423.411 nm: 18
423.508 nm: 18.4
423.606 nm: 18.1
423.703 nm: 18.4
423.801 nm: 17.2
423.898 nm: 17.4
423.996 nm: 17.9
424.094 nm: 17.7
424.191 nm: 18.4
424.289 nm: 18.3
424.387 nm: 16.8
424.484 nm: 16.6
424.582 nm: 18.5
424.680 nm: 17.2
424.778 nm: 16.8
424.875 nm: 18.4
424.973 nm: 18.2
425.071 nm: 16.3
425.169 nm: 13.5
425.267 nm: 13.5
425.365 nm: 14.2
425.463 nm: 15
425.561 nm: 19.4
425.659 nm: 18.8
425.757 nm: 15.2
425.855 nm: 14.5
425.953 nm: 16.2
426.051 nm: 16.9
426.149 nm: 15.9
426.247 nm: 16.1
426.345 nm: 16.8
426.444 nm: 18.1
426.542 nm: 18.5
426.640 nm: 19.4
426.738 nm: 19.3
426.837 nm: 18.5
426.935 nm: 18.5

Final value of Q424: -0.08 nm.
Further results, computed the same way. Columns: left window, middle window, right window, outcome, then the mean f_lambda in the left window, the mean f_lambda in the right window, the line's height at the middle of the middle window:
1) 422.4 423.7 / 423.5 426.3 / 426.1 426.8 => 0.07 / 16.8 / 17.7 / 17.3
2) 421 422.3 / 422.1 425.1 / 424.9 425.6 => -0.18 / 16.4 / 15.8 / 16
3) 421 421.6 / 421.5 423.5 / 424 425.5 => 0.06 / 16.9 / 16.7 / 16.8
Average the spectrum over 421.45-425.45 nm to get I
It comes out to 16.7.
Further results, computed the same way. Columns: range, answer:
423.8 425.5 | 16.8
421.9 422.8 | 16.1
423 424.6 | 17.3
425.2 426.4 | 16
